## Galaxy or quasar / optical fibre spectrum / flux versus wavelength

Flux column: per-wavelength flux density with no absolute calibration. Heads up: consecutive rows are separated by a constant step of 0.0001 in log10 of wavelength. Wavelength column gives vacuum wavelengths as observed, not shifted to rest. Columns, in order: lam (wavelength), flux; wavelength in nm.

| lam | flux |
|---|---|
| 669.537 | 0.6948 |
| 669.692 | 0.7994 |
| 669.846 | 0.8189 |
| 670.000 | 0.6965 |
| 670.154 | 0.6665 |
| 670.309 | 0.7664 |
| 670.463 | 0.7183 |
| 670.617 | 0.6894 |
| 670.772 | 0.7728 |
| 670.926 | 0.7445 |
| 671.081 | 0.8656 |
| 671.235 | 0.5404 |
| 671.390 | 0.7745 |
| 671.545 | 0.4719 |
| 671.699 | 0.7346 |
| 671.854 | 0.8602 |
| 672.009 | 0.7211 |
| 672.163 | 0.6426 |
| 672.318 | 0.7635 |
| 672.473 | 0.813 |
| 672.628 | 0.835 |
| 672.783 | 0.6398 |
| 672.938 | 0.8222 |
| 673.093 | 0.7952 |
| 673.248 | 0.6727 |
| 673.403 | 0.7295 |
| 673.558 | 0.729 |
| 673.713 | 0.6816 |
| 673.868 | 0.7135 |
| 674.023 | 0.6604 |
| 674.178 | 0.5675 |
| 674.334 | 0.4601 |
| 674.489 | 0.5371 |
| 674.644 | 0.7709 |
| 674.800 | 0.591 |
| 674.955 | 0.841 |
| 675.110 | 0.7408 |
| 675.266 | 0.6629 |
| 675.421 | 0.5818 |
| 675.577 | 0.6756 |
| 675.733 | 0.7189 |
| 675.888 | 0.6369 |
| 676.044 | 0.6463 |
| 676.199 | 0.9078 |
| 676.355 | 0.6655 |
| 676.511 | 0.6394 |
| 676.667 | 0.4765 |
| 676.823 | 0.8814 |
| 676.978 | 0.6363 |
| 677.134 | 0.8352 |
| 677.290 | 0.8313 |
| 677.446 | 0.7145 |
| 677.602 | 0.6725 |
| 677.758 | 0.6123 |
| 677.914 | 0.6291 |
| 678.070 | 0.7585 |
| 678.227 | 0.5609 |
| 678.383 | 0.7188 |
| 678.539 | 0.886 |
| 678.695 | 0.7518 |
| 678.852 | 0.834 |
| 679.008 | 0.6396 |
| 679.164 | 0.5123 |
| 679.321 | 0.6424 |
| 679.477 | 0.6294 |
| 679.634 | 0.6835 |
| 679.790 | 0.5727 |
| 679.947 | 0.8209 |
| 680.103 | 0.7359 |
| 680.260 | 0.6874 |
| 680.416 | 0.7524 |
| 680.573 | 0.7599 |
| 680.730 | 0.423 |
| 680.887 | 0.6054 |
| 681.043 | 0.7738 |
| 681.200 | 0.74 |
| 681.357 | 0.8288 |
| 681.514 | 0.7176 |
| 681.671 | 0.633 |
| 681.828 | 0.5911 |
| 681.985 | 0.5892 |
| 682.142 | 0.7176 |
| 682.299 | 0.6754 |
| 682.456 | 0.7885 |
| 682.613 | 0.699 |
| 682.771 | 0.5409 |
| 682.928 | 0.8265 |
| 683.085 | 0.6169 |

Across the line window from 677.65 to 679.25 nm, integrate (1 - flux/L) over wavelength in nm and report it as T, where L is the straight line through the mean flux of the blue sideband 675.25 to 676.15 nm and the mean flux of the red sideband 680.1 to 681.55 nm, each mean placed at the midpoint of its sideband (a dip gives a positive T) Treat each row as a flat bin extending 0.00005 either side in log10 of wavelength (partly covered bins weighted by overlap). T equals -0.02 nm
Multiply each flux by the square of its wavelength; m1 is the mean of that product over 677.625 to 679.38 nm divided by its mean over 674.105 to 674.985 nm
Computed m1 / 1.1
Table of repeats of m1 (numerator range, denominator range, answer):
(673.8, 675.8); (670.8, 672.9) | 0.91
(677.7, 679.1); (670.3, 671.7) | 1.03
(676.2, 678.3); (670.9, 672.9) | 0.97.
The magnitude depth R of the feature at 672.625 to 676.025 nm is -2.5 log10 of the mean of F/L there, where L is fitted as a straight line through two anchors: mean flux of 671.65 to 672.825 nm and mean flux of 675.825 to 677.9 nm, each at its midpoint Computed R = 0.078 mag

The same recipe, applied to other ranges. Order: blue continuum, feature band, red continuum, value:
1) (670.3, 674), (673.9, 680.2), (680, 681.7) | 0.044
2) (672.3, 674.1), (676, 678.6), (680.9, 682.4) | 0.010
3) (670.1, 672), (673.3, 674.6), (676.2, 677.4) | 0.129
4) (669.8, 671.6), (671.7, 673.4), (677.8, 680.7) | -0.069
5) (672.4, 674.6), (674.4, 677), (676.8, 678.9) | 0.044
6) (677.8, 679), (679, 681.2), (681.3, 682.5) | 0.068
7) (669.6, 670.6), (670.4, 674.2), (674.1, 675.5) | -0.043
